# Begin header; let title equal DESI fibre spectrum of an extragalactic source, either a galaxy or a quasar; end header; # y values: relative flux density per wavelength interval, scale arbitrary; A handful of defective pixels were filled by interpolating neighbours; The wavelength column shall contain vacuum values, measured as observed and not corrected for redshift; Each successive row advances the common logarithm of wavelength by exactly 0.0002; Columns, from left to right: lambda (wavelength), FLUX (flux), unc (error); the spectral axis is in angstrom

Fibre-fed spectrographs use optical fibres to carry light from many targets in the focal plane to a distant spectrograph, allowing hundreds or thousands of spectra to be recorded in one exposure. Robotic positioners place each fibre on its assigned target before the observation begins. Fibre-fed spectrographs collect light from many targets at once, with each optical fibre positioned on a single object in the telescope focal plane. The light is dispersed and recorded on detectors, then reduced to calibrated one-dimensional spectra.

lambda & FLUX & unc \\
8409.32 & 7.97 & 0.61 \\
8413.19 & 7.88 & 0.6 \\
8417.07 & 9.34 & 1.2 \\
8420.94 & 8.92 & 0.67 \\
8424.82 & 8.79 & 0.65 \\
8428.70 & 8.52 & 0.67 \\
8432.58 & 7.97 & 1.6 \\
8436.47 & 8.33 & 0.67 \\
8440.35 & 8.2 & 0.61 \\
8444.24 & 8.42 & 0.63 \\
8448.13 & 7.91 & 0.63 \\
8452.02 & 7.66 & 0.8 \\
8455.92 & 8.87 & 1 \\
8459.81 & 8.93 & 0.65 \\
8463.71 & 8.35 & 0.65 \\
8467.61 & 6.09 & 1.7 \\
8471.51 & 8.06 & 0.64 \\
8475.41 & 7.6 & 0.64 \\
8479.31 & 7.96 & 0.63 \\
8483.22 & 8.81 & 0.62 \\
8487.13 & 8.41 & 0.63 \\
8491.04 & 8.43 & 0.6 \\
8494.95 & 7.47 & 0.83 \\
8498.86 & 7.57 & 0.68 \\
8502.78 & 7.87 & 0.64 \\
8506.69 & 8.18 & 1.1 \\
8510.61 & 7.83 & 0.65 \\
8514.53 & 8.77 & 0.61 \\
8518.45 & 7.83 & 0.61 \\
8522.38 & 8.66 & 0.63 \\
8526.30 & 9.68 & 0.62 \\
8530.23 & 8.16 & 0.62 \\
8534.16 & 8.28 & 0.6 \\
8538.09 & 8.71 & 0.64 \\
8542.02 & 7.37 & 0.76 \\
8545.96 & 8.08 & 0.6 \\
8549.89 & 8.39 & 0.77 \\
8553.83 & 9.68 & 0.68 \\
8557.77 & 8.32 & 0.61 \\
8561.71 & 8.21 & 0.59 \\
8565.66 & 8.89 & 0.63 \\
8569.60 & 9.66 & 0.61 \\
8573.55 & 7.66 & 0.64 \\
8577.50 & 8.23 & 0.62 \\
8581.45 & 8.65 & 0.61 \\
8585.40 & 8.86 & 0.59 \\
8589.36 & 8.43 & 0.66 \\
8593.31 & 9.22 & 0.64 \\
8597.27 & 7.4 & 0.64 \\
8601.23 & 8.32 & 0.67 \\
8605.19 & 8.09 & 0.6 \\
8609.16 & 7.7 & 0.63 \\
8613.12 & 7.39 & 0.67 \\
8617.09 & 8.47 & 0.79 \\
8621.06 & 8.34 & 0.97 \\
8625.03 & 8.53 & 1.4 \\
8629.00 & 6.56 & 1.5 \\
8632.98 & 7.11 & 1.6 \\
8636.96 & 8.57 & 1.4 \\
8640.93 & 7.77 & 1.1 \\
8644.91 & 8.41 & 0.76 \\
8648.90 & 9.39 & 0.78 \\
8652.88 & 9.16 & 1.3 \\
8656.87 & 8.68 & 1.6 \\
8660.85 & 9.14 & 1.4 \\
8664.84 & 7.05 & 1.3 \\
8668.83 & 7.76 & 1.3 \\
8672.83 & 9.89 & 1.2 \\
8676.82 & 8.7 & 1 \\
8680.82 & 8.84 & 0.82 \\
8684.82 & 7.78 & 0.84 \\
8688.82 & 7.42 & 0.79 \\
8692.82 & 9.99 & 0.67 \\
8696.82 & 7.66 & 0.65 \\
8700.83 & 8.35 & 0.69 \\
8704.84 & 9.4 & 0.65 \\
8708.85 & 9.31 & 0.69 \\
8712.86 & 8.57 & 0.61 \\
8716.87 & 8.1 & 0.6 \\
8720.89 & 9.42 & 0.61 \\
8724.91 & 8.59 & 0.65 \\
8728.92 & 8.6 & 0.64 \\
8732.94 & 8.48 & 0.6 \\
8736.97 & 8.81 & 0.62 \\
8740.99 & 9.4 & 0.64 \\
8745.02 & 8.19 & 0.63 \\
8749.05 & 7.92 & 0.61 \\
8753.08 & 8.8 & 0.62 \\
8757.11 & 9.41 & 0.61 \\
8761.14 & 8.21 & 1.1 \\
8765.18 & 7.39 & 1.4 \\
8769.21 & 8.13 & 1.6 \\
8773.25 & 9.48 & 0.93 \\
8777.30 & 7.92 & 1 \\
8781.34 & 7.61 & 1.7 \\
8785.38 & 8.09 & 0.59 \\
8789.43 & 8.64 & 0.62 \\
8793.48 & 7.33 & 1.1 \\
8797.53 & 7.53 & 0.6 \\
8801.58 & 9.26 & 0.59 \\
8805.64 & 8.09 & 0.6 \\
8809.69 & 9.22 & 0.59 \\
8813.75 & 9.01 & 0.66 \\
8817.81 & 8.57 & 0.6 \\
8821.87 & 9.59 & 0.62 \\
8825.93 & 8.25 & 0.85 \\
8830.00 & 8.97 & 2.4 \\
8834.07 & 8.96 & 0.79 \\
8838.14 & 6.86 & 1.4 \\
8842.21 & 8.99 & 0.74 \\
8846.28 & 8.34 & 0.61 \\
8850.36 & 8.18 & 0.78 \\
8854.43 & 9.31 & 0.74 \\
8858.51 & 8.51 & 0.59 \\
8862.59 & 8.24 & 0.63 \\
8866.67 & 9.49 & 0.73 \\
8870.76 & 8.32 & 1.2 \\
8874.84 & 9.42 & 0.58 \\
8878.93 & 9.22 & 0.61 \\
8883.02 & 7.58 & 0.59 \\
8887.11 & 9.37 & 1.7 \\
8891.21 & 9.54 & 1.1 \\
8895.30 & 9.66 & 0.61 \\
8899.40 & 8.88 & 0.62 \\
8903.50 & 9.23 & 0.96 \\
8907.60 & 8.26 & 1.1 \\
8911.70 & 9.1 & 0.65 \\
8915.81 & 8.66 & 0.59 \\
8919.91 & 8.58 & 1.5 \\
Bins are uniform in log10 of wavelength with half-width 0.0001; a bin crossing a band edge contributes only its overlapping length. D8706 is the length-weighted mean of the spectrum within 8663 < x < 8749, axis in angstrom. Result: 8.57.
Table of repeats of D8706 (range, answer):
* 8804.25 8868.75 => 8.67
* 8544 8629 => 8.36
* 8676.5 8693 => 8.37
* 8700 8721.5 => 8.85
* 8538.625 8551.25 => 8.01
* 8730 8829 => 8.48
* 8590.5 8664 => 8.22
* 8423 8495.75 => 8.16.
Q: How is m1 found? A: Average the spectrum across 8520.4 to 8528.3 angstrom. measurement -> 9.16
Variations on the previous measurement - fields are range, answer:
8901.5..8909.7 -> 8.75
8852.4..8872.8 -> 8.77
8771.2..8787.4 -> 8.27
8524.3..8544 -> 8.44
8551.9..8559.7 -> 9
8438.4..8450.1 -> 8.18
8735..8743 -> 9.11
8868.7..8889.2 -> 8.78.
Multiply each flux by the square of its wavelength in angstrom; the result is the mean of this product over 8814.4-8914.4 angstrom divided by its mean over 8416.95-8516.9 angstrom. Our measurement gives 1.2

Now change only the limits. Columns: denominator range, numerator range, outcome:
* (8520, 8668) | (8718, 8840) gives 1.06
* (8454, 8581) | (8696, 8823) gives 1.09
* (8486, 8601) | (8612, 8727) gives 1.04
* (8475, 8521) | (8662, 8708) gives 1.10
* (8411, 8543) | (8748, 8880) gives 1.12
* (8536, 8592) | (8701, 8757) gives 1.07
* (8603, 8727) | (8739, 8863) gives 1.04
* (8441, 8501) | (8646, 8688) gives 1.12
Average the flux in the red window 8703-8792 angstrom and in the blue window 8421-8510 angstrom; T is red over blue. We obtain 1.05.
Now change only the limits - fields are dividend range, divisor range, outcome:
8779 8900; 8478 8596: 1.03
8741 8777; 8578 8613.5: 1.02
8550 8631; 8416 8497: 1.01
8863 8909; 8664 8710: 1.05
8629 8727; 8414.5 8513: 1.04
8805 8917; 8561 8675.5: 1.05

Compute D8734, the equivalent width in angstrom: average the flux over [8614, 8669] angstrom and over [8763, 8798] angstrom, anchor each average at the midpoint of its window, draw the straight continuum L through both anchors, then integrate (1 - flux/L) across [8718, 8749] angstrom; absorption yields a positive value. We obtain -2.4 angstrom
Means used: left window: 8.21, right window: 8.03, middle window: 8.71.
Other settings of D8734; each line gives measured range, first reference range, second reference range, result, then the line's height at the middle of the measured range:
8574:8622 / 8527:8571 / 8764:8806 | 1.27 angstrom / 8.46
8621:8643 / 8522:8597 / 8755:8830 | 1.95 angstrom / 8.52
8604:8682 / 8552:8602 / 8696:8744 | 3.43 angstrom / 8.65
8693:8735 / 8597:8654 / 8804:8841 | -1.91 angstrom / 8.33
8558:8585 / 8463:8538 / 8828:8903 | -1.01 angstrom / 8.25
